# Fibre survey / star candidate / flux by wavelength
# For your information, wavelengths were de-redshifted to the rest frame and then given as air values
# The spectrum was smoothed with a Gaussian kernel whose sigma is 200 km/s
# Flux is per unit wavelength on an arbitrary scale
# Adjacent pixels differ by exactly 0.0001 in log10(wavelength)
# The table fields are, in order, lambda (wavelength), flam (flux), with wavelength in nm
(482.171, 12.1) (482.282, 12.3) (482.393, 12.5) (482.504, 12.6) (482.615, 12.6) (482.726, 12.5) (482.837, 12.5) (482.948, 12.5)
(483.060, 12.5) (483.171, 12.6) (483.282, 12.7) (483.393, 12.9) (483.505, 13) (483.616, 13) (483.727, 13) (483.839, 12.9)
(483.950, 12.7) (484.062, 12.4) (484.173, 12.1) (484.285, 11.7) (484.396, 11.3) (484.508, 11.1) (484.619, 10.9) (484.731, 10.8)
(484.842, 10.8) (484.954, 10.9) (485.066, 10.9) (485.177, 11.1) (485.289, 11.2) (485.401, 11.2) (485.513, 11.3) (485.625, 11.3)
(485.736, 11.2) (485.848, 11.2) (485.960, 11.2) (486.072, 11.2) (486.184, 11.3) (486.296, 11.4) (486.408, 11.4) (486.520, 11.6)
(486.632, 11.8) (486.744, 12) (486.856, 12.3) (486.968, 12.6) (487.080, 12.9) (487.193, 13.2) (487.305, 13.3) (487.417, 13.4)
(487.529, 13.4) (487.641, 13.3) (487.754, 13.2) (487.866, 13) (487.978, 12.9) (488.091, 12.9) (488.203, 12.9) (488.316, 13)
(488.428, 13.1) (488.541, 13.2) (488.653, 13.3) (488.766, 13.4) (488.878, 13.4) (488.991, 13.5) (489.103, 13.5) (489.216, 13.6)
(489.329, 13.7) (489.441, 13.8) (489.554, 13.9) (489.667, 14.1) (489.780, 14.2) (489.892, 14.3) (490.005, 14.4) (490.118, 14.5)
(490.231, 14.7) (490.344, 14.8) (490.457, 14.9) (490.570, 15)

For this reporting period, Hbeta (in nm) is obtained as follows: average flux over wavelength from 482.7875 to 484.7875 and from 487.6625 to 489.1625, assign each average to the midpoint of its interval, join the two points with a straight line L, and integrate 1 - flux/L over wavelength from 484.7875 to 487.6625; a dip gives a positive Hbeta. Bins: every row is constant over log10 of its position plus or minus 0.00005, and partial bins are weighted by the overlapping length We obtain 0.21 nm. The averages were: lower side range 12.3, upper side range 13.2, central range 11.8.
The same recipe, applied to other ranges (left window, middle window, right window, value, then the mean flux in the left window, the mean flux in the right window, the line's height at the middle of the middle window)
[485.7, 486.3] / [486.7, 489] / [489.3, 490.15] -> -0.07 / 11.2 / 14.1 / 12.7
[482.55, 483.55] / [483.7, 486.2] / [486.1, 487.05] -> 0.15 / 12.6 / 11.8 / 12.2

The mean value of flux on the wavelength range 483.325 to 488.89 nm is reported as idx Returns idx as 12.2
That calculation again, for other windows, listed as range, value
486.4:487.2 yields 12.2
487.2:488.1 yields 13.2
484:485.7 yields 11.3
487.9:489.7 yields 13.4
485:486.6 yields 11.3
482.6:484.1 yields 12.7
